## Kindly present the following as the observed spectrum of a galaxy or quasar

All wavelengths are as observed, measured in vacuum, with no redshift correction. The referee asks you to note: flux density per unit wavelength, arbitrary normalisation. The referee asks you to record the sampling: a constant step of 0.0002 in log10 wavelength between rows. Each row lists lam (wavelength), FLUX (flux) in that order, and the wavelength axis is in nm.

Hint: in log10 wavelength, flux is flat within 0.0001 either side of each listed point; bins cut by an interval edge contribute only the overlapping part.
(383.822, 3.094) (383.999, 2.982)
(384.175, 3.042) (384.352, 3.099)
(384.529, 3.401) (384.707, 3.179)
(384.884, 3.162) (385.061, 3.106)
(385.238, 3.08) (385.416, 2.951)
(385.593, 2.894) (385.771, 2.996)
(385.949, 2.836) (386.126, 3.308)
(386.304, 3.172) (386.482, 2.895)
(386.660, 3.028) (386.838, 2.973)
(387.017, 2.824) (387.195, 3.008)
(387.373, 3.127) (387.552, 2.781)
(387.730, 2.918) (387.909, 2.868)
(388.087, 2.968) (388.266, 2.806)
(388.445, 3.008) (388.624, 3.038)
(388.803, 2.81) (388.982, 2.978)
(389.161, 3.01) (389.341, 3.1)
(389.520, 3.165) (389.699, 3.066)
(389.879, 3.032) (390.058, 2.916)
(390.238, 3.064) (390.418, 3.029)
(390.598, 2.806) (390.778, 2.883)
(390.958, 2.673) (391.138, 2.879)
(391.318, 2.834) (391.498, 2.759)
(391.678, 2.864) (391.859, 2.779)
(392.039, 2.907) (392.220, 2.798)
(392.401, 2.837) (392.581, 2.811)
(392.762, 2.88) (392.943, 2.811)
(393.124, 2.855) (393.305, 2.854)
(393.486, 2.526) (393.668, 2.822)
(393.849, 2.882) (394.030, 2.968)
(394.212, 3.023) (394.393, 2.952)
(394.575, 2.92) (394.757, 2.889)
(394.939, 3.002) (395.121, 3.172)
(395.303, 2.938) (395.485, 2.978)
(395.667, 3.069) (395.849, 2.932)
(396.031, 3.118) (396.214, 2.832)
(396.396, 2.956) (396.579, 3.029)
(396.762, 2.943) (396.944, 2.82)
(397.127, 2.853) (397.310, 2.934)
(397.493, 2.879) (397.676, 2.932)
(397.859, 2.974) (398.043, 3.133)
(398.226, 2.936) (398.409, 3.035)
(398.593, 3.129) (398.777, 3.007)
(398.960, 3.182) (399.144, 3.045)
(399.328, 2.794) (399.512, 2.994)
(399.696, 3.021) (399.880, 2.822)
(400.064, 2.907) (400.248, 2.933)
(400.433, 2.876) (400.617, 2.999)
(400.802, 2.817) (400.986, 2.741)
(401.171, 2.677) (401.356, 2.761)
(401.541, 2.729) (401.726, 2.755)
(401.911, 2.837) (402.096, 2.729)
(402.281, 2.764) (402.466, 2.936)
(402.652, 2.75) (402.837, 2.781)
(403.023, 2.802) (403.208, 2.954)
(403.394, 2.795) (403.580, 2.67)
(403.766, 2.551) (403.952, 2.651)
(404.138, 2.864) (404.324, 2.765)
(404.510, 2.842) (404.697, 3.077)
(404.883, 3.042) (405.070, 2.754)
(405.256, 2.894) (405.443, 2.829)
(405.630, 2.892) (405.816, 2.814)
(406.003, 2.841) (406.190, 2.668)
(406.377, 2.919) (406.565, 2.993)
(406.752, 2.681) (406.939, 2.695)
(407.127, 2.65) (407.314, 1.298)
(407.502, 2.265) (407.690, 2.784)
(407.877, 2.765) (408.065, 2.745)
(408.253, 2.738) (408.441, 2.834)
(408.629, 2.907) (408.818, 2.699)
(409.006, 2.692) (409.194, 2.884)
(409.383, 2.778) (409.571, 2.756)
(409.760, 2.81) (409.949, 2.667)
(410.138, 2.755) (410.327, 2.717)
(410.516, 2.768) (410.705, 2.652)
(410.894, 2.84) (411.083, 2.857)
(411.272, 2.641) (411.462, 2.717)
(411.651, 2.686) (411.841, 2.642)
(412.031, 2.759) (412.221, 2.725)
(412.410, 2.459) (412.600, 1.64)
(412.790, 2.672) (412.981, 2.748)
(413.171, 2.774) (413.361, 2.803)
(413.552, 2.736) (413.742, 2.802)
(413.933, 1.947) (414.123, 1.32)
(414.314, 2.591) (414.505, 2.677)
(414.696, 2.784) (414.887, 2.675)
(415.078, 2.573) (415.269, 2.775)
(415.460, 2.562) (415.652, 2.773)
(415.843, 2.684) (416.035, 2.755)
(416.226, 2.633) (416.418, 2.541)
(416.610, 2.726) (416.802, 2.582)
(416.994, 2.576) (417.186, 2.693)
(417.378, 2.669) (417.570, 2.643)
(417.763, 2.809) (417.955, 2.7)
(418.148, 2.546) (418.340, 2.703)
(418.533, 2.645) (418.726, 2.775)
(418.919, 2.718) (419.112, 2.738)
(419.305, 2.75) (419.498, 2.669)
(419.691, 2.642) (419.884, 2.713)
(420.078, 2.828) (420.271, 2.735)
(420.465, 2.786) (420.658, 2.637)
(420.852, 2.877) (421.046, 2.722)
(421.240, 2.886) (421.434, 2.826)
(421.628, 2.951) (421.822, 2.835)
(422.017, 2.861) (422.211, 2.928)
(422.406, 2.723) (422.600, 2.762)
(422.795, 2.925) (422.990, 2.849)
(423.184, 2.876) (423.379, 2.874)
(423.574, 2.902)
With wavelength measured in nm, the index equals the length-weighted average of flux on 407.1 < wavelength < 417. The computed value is 2.62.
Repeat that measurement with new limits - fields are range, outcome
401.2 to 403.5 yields 2.8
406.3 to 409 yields 2.64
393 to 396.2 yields 2.93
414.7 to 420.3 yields 2.69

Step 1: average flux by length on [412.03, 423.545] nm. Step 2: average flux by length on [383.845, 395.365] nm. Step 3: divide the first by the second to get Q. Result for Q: 0.9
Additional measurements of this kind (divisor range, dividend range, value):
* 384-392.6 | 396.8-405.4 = 0.97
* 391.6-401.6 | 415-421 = 0.92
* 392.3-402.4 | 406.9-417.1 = 0.90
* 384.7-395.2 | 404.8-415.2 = 0.90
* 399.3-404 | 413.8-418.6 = 0.92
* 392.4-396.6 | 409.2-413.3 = 0.92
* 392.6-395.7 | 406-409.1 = 0.91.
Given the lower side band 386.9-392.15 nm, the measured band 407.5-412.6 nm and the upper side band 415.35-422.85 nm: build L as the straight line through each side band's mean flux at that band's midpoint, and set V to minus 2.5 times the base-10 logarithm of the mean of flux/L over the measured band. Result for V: 0.03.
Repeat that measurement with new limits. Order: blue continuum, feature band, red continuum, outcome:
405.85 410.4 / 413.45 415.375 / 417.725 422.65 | 0.10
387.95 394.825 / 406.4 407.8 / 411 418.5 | 0.08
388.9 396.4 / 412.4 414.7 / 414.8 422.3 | 0.13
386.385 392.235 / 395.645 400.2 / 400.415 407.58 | -0.05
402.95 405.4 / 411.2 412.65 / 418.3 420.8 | 0.09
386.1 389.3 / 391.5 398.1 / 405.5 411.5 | -0.01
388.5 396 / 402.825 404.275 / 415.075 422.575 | 0.03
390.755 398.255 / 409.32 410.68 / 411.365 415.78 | -0.05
